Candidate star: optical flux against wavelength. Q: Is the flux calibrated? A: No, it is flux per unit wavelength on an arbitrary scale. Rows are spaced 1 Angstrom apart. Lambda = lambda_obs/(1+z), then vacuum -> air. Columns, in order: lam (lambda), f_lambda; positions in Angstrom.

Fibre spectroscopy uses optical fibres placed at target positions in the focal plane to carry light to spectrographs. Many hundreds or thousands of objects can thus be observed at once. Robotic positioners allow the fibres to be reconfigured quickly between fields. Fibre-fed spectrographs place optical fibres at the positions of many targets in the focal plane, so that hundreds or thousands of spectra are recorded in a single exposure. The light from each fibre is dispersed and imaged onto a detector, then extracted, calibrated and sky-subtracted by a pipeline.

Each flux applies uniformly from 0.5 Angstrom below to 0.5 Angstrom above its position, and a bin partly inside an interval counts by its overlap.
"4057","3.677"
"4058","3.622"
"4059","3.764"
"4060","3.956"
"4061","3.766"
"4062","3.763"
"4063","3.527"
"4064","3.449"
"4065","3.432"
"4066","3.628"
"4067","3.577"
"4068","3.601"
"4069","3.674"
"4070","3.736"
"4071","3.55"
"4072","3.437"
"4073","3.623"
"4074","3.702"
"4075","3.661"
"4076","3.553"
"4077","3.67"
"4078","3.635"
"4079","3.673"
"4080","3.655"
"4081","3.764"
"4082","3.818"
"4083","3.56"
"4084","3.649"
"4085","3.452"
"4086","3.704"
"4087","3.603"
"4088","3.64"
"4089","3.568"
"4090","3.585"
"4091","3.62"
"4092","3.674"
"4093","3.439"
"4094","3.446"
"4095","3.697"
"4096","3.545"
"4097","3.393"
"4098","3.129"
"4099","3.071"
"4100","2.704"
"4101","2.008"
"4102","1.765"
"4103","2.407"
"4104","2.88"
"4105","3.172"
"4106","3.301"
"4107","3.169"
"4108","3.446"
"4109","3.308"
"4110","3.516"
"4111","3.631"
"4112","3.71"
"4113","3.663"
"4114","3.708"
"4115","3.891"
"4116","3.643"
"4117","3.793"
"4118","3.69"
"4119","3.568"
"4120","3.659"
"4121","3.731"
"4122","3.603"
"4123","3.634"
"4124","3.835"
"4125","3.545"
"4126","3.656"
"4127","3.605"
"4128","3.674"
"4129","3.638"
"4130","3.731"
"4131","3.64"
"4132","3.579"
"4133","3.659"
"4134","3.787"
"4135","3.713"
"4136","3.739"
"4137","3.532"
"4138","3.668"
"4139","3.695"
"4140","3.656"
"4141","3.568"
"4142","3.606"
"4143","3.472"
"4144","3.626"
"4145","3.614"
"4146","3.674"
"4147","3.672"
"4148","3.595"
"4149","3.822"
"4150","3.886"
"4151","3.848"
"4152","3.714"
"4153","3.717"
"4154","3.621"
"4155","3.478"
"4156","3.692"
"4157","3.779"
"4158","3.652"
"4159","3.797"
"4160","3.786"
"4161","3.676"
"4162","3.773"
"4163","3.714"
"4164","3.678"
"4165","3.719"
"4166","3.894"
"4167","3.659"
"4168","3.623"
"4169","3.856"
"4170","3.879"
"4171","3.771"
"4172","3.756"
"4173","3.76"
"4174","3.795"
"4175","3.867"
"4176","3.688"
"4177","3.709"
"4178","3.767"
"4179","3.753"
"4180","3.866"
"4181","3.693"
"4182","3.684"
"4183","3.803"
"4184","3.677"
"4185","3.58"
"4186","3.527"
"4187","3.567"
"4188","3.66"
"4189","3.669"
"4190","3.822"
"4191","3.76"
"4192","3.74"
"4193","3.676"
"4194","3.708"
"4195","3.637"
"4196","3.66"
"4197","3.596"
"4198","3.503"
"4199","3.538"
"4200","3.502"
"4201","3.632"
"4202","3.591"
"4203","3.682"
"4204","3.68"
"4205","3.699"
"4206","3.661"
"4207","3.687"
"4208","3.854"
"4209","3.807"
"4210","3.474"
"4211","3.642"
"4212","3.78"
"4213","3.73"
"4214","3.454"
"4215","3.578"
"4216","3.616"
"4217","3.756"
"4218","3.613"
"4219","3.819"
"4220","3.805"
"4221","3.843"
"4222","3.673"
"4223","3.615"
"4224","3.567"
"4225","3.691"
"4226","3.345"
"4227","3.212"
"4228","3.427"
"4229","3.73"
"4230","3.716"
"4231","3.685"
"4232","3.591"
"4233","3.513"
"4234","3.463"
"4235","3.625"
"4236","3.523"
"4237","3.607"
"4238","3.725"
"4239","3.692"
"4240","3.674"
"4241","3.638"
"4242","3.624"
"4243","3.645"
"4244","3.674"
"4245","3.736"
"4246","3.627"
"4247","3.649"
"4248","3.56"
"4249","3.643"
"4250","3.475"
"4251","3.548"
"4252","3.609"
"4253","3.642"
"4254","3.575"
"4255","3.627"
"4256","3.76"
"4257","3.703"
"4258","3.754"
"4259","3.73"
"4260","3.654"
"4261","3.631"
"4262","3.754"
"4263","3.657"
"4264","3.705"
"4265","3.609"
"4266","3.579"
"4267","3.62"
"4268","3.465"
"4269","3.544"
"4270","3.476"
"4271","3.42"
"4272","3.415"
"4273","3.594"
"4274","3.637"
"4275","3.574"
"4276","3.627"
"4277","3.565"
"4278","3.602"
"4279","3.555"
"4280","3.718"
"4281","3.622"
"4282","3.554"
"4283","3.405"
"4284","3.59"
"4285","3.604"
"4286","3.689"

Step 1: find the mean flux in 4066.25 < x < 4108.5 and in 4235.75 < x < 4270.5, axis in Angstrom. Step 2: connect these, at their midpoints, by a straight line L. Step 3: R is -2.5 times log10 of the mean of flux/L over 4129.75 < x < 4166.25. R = -0.06 mag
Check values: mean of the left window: 3.41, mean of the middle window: 3.69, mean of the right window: 3.63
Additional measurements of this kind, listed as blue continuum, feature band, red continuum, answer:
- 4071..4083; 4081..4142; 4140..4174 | 0.056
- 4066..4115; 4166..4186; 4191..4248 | -0.052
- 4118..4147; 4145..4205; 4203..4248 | -0.017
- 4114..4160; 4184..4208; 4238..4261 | 0.004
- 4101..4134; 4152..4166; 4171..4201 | -0.031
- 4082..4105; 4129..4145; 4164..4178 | -0.030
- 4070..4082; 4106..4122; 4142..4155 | 0.018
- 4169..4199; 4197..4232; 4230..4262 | 0.011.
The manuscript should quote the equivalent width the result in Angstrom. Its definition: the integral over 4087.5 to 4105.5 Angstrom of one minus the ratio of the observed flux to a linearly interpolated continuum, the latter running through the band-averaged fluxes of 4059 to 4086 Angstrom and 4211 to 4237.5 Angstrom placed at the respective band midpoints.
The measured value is 2.4 Angstrom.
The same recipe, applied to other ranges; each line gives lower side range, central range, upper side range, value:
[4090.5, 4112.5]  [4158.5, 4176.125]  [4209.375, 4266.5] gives -1.9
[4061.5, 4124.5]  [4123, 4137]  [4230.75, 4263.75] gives -0.6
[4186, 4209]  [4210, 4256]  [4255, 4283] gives 0.2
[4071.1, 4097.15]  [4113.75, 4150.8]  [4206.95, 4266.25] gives -0.5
